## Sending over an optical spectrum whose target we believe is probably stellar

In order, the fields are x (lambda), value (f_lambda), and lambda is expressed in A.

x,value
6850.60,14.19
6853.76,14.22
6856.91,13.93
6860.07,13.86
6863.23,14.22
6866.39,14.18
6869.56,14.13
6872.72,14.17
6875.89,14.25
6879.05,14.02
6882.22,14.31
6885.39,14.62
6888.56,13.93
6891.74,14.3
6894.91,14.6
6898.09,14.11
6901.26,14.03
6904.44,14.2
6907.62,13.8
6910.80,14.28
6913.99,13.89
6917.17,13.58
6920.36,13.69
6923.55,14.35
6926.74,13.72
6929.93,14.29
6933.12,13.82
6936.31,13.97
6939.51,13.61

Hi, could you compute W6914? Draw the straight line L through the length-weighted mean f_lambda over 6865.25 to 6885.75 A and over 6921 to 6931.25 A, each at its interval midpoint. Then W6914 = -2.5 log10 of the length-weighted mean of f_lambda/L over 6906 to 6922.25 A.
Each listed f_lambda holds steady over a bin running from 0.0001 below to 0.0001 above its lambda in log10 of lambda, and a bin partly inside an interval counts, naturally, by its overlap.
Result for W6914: 0.02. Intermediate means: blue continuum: 14.2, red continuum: 14.1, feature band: 13.9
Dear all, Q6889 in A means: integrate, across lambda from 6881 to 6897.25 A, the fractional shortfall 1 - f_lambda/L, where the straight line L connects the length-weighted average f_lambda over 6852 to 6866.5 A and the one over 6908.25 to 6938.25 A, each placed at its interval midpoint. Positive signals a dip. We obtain -0.4 A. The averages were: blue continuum 14.1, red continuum 13.9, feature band 14.3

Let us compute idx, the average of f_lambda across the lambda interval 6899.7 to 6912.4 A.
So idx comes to 14.1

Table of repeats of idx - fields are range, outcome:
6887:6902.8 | 14.2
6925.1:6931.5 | 14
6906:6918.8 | 13.9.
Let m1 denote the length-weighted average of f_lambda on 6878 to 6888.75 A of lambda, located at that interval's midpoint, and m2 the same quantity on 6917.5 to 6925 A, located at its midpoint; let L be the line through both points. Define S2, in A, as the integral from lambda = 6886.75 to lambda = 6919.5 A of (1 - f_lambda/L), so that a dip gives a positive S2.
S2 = 0.1 A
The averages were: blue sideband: 14.3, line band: 14.1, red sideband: 13.9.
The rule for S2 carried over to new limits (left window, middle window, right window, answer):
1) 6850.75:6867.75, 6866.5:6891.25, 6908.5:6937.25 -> -0.3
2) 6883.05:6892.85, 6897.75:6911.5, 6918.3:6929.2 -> 0.0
